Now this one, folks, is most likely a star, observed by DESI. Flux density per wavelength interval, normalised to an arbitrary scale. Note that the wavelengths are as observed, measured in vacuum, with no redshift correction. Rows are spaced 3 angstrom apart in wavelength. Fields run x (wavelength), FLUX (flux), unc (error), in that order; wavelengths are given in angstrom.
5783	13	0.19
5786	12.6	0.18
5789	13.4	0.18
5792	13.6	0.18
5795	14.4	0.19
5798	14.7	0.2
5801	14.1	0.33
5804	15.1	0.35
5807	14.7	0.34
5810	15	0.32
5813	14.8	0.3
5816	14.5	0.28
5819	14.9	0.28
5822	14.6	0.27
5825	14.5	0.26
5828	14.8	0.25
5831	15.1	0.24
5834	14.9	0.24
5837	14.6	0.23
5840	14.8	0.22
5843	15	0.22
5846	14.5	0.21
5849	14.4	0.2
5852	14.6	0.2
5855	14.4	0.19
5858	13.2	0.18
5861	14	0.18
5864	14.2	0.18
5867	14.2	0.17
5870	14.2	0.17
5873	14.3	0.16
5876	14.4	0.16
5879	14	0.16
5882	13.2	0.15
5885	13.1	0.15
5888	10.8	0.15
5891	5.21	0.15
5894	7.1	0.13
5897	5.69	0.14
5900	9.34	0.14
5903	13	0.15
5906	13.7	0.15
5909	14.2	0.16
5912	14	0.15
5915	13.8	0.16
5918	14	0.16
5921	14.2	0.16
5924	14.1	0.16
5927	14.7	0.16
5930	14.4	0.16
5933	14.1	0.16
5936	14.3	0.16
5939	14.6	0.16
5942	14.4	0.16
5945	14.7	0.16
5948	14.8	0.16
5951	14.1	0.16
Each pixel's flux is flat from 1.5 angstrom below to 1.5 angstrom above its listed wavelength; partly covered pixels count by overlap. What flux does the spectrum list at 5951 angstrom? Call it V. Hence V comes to 14.1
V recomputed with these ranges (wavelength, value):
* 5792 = 13.6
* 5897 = 5.69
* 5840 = 14.8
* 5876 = 14.4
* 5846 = 14.5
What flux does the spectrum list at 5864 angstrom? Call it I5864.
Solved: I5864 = 14.2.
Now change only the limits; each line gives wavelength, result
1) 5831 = 15.1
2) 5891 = 5.21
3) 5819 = 14.9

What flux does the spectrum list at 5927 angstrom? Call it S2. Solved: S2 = 14.7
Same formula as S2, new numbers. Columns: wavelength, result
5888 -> 10.8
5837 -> 14.6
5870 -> 14.2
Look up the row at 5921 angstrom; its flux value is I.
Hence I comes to 14.2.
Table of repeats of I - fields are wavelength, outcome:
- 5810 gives 15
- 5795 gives 14.4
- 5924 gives 14.1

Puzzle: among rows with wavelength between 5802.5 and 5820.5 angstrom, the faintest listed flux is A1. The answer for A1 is 14.5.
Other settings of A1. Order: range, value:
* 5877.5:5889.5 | 10.8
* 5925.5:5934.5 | 14.1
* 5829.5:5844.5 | 14.6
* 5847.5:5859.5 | 13.2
